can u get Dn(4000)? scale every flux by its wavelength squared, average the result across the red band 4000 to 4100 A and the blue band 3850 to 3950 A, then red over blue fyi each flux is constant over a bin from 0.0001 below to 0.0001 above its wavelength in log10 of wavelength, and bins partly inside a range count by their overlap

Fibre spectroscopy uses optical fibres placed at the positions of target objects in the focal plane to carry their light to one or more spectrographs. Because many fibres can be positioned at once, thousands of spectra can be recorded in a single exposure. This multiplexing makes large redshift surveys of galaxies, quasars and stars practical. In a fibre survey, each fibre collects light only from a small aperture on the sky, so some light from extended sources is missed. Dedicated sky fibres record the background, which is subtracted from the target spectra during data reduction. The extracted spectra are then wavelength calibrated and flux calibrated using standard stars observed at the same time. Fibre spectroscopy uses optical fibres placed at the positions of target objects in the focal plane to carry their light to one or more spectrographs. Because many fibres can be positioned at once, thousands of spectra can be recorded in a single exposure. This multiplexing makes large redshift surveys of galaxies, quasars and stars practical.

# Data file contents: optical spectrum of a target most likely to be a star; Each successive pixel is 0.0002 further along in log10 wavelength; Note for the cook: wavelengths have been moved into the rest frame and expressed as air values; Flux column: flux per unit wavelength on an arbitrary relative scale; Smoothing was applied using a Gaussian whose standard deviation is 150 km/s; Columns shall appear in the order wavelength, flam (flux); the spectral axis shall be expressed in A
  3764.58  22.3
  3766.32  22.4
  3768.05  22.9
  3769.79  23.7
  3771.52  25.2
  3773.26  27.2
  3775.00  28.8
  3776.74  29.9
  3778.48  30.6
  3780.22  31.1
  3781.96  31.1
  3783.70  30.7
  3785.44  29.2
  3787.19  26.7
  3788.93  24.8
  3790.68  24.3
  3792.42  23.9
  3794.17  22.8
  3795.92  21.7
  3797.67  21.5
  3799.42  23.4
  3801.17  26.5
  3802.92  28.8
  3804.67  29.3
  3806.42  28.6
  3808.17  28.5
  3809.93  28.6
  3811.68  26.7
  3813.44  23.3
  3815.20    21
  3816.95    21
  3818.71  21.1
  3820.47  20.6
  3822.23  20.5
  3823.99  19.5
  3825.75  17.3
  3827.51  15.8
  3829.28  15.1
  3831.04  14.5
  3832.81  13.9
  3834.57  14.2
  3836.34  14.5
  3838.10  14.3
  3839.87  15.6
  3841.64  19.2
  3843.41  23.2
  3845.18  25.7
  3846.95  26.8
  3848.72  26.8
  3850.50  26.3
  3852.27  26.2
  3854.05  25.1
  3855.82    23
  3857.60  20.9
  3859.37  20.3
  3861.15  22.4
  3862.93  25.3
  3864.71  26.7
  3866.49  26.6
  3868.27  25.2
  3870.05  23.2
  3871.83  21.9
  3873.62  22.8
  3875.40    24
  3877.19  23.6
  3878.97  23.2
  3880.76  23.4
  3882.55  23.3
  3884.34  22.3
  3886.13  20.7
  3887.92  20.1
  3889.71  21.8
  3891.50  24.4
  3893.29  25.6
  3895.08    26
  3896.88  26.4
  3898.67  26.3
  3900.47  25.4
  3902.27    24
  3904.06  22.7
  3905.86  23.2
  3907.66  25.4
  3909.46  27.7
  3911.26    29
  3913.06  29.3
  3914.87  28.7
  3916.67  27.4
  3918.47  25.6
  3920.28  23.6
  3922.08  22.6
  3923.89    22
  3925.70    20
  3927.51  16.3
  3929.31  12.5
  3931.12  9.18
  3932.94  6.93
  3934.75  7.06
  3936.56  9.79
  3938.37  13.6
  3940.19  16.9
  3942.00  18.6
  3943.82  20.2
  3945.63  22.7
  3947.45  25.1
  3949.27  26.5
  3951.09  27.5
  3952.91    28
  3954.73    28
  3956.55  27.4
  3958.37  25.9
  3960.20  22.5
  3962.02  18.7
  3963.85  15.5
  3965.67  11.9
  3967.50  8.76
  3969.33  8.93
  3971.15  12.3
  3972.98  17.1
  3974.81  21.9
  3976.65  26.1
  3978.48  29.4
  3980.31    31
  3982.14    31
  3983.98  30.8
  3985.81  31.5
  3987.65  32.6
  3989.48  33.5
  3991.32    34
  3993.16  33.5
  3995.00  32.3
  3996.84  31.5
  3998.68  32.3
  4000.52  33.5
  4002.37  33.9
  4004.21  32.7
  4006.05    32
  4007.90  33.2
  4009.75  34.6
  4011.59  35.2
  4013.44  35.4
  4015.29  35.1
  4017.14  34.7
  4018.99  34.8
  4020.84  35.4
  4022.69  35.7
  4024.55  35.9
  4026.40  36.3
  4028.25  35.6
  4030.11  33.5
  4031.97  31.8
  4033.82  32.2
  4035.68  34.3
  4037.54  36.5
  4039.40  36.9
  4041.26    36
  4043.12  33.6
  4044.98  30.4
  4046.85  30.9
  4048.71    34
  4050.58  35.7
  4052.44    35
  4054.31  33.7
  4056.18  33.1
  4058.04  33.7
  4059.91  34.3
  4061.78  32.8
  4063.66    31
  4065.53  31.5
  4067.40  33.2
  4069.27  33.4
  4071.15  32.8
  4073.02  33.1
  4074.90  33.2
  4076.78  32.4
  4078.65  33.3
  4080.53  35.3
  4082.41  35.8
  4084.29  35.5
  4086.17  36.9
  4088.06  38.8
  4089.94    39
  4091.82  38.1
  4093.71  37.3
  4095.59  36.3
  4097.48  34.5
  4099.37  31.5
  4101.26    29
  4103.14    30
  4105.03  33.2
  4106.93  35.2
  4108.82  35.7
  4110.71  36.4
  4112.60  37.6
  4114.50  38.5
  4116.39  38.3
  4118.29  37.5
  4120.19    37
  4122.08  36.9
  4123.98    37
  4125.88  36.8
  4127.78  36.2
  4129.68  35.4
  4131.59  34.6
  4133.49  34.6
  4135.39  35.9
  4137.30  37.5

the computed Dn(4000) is 1.67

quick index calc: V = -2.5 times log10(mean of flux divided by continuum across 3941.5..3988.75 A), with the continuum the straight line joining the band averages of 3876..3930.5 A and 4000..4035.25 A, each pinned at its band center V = 0.26 mag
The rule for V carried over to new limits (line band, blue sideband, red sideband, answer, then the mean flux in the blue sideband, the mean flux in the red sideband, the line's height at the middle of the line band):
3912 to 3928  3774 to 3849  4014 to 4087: 0.164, 23.2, 34.1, 28.2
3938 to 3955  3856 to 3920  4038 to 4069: 0.211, 24.4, 33.5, 27.6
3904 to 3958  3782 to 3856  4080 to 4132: 0.281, 22.7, 35.9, 27.9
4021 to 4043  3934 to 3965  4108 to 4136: -0.227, 20.8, 36.6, 28.4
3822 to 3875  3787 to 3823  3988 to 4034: 0.246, 24.4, 34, 26.4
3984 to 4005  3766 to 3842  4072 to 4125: -0.055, 23.2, 35.5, 31.1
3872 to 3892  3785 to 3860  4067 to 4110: 0.110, 22.3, 34.5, 25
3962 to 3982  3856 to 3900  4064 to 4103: 0.457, 23.6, 34.4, 28.5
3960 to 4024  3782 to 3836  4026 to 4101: 0.099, 22.8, 34.3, 31.1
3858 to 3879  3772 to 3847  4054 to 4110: 0.082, 23.2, 34.1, 25.6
